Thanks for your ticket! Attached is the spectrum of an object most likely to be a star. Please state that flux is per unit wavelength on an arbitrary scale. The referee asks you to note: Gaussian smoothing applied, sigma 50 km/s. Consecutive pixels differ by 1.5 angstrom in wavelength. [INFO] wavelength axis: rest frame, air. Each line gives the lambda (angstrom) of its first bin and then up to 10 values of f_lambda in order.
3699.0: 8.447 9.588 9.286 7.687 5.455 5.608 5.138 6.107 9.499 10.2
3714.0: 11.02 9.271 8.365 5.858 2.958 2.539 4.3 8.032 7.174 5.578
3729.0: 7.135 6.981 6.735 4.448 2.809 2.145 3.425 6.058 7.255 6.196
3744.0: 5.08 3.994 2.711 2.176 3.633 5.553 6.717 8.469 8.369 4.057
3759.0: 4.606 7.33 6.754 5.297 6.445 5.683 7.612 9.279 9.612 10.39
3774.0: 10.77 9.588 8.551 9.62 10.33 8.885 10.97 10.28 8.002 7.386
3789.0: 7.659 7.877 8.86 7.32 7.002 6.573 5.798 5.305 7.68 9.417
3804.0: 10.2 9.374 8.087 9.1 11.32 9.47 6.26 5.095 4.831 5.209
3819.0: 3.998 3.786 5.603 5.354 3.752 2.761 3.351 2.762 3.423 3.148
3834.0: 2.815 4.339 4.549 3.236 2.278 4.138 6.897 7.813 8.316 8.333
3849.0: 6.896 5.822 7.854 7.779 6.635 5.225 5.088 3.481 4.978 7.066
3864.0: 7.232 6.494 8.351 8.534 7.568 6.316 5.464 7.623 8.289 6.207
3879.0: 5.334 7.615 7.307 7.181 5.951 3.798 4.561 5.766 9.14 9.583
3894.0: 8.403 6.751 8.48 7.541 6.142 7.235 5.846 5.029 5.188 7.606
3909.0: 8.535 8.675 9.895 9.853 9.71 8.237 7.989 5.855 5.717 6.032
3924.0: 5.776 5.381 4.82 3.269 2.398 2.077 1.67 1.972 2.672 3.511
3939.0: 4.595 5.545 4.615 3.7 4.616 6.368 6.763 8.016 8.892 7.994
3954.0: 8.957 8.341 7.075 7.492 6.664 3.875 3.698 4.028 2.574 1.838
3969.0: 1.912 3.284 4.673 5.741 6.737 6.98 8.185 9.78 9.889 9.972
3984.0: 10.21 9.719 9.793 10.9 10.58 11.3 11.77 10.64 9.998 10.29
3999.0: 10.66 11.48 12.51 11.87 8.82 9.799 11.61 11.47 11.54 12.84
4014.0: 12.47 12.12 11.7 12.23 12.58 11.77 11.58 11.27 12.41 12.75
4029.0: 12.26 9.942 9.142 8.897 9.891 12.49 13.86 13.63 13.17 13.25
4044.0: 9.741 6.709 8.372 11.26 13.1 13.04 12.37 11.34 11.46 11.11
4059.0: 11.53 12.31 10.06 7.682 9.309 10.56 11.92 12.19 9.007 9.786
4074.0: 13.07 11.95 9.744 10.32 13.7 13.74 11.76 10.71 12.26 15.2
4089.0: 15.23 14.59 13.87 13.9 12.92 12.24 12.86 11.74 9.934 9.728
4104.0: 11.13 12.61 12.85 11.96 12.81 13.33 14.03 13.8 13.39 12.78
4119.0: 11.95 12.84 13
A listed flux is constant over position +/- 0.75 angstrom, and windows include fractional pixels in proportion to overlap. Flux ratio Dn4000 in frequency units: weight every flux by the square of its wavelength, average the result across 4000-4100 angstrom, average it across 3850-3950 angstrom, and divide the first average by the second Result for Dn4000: 2.02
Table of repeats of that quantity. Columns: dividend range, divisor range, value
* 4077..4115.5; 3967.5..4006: 1.48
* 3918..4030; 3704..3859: 1.36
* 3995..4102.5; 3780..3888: 2.00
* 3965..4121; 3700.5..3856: 1.93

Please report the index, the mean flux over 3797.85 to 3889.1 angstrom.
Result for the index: 6.11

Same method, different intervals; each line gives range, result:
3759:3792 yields 8.41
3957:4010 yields 8.27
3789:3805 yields 7.63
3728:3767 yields 5.39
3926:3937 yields 2.78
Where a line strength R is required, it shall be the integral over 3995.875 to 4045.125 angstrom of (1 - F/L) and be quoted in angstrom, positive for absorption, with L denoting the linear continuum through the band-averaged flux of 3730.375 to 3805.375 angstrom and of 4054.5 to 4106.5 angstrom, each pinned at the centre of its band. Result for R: -3.0 angstrom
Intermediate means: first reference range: 6.98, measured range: 11.5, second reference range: 11.8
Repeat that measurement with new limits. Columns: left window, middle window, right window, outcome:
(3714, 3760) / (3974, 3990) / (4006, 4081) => 1.5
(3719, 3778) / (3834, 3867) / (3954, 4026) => 6.5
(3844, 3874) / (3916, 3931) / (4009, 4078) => 5.2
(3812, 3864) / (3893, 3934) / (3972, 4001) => 4.8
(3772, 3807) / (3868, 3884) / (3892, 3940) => -0.3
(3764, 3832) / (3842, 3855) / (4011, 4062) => 1.4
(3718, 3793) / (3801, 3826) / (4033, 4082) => 2.0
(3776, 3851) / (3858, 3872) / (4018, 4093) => 2.0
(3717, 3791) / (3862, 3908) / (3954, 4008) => 3.7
